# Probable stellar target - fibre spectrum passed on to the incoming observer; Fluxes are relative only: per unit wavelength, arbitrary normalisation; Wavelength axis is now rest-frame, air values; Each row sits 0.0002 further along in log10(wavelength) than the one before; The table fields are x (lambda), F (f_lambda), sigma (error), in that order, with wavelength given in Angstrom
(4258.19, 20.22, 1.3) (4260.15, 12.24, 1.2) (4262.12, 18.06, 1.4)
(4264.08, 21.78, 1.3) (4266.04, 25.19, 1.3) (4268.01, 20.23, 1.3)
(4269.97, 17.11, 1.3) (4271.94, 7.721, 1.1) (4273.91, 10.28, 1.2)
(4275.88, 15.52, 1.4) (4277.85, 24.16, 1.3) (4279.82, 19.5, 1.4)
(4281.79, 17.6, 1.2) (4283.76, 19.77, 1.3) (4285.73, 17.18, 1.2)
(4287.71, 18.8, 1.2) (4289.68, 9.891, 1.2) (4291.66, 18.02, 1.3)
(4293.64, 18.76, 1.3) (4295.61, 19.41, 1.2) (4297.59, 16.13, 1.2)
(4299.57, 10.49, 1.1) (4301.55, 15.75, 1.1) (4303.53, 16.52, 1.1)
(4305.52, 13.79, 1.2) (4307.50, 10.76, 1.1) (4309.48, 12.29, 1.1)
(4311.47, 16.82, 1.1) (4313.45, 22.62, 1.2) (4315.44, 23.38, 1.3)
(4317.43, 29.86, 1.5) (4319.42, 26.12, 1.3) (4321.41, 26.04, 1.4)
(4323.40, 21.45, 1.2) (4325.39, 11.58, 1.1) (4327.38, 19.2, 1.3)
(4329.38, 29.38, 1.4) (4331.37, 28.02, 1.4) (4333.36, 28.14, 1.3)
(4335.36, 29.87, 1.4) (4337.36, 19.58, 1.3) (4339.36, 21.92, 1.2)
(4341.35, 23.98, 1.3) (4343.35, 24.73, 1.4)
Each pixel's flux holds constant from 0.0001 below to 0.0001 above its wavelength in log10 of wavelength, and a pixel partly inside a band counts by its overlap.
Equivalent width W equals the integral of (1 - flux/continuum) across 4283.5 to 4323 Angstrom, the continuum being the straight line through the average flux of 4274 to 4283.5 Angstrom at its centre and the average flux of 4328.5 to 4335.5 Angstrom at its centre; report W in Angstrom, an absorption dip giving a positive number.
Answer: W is 8.7 Angstrom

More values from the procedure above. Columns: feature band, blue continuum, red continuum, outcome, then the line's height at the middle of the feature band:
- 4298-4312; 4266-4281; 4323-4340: 4.56 Angstrom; 20.4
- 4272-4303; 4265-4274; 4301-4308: -2.00 Angstrom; 15.5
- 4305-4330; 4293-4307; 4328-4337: 2.27 Angstrom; 22.2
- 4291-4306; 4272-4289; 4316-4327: 2.62 Angstrom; 19.6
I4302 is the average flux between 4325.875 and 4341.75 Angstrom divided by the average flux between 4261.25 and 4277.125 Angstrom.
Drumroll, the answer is 1.4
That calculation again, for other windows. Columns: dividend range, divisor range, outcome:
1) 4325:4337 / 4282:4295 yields 1.44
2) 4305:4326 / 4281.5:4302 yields 1.20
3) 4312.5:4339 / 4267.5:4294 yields 1.45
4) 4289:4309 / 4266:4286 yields 0.86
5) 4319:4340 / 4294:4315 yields 1.50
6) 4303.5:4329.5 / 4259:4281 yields 1.13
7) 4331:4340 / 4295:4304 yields 1.65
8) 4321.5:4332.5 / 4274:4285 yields 1.21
